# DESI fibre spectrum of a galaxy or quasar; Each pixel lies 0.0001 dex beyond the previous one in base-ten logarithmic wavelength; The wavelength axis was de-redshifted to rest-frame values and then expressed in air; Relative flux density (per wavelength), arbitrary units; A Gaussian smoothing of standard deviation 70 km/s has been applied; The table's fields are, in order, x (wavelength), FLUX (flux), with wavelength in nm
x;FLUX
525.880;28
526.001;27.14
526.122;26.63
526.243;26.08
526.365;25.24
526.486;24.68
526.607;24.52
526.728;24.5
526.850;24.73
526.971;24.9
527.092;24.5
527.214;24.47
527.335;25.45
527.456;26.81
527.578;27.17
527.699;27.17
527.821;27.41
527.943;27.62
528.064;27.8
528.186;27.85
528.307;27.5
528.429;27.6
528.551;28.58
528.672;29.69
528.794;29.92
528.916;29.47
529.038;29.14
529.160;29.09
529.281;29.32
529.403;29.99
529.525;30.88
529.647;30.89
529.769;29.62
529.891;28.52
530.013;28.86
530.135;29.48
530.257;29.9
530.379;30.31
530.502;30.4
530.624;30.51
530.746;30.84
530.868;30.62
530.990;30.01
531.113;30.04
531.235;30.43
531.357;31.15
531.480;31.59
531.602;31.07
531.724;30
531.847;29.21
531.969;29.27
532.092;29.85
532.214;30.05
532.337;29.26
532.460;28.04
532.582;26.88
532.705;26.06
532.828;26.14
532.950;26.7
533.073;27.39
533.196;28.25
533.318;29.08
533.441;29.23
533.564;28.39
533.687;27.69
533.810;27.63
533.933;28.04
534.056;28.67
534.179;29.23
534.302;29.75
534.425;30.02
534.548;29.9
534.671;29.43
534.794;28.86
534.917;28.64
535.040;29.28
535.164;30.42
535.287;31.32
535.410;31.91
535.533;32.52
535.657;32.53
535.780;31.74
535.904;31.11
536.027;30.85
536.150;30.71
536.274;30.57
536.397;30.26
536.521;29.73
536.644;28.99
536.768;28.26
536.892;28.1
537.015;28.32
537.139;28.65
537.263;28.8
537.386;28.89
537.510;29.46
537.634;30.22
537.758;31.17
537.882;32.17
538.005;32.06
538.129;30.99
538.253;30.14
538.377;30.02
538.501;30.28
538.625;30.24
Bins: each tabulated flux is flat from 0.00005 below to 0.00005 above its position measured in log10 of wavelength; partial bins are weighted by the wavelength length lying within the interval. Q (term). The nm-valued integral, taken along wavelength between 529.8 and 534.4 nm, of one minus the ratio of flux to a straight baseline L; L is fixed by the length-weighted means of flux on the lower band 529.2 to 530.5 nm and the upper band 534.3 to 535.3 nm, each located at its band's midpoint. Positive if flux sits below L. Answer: 0.09 nm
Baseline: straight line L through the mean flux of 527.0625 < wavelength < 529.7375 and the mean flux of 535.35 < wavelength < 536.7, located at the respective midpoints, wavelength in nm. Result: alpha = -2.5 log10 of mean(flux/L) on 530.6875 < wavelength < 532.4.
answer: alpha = -0.03 mag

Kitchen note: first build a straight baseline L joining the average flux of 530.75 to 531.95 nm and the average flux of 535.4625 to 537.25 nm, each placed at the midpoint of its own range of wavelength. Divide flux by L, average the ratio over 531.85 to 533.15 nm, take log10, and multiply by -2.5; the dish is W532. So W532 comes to 0.088 mag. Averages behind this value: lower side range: 30.4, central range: 28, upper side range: 30.1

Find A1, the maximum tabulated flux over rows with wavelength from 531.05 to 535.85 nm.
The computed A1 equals 32.53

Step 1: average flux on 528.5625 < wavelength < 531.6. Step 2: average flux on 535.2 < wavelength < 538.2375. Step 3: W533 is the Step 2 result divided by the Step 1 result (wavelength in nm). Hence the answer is 1.01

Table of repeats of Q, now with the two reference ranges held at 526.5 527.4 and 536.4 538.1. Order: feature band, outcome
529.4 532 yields -0.36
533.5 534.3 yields -0.01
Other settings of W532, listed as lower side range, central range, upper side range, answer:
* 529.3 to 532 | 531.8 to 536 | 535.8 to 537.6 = 0.02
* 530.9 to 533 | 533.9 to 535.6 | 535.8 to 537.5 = -0.02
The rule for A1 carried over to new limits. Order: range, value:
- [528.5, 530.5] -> 30.89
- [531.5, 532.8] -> 31.07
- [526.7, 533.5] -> 31.59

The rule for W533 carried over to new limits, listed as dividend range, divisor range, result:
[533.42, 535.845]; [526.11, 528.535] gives 1.14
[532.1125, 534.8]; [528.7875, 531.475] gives 0.95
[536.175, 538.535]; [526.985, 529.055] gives 1.09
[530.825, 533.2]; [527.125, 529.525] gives 1.04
